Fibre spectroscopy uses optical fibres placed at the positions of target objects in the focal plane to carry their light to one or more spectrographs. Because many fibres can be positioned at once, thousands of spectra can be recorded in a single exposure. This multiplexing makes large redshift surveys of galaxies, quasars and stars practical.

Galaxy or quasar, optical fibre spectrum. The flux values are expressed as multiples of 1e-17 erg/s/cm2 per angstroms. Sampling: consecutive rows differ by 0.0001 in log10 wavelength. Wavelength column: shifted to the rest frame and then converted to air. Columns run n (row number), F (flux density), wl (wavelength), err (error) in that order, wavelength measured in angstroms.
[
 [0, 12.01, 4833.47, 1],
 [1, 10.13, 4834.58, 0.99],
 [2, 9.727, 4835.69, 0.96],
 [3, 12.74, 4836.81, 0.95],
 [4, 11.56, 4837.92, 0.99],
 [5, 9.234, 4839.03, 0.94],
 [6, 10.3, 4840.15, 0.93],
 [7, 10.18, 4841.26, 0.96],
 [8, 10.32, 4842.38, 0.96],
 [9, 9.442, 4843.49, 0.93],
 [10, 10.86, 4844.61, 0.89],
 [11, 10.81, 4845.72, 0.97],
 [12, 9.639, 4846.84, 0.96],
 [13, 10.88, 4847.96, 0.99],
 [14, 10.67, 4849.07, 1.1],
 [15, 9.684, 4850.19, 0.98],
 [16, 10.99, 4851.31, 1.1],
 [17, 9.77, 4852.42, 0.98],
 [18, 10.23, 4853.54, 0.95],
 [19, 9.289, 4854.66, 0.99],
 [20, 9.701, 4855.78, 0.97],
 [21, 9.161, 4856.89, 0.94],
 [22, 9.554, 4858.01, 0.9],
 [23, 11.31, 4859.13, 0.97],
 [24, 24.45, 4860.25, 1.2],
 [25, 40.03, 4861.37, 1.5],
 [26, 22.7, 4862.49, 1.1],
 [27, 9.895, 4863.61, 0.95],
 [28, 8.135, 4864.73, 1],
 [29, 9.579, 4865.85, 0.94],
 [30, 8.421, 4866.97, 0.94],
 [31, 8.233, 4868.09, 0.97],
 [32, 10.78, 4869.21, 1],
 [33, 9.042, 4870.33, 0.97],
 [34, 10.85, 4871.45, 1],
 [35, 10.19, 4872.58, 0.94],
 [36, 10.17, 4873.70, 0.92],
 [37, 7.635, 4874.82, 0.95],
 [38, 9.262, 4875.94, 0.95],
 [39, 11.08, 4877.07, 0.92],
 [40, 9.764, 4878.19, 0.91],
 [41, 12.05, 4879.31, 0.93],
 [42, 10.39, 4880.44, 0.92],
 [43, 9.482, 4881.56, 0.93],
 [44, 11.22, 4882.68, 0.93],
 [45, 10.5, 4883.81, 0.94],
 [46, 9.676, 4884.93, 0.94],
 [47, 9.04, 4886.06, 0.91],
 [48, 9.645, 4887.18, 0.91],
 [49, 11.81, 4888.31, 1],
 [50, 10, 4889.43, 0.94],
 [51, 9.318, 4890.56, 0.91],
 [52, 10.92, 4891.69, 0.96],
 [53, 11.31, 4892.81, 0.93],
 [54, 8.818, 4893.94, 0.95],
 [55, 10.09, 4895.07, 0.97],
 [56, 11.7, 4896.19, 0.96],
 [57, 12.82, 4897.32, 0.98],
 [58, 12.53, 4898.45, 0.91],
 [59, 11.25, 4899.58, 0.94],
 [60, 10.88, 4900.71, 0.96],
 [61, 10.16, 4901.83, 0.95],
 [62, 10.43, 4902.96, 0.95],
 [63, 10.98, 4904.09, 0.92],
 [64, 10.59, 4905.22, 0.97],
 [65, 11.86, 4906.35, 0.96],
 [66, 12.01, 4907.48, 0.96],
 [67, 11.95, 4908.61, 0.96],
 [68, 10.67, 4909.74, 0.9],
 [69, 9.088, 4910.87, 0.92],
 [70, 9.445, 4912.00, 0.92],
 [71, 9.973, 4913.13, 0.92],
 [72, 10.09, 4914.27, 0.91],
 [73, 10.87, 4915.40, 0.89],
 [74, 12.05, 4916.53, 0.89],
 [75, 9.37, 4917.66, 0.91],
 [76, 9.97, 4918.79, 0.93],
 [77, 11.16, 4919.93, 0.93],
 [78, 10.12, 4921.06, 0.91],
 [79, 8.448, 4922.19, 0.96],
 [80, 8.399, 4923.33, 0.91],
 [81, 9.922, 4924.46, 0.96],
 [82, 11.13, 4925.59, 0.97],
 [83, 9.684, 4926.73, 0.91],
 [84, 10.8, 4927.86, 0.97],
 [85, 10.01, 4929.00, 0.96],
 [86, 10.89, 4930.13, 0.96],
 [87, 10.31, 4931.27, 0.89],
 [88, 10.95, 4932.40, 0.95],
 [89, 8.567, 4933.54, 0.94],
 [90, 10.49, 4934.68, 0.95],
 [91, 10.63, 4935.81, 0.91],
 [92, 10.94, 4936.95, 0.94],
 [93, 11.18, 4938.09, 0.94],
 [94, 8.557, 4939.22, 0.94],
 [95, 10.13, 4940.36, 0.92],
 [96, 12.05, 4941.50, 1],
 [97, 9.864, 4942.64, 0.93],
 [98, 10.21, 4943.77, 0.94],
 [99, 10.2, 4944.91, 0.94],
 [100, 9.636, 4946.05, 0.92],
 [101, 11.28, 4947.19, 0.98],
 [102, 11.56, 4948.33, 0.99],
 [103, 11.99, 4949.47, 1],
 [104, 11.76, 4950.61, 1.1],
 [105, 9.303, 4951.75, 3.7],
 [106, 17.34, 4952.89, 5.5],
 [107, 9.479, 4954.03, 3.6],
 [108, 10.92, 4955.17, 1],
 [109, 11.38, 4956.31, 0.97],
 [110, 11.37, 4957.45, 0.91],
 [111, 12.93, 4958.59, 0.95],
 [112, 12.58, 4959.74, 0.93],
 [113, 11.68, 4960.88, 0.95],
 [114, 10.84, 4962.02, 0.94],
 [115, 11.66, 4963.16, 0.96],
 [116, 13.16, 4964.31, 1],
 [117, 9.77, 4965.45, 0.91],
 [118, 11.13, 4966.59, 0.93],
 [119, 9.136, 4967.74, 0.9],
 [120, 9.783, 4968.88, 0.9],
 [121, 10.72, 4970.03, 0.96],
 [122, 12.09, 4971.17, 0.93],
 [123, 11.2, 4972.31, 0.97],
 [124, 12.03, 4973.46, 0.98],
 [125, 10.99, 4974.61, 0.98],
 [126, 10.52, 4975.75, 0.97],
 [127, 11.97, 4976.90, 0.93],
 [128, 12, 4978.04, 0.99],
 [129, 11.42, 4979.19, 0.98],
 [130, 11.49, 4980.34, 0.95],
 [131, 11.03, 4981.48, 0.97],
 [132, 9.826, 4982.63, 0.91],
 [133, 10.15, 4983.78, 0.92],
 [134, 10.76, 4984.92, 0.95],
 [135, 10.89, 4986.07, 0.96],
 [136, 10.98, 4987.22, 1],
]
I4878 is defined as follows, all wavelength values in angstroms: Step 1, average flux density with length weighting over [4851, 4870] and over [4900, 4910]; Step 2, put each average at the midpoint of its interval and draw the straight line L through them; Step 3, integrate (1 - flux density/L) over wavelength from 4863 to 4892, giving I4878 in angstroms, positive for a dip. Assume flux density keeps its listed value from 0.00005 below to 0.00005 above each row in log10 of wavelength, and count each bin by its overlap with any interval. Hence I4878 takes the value 5.6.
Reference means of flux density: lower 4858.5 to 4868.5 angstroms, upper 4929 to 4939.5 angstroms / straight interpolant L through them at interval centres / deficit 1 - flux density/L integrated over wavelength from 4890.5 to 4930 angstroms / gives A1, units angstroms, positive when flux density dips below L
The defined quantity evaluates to 5.3 angstroms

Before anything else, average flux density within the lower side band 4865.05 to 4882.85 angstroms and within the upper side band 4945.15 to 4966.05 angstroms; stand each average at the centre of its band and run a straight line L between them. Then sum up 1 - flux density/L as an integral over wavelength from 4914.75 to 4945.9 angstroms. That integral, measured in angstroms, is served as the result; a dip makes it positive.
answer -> 2.2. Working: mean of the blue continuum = 9.83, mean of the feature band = 10.2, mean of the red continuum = 11.6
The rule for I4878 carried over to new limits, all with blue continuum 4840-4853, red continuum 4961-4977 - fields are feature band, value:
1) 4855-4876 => -4.5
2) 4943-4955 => -0.3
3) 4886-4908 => -0.5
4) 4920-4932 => 0.8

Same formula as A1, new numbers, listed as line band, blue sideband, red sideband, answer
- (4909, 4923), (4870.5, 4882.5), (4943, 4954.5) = 0.8 angstroms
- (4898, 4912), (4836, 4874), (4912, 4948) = -0.3 angstroms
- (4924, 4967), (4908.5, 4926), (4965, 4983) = -1.7 angstroms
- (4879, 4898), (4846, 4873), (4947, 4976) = 2.3 angstroms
